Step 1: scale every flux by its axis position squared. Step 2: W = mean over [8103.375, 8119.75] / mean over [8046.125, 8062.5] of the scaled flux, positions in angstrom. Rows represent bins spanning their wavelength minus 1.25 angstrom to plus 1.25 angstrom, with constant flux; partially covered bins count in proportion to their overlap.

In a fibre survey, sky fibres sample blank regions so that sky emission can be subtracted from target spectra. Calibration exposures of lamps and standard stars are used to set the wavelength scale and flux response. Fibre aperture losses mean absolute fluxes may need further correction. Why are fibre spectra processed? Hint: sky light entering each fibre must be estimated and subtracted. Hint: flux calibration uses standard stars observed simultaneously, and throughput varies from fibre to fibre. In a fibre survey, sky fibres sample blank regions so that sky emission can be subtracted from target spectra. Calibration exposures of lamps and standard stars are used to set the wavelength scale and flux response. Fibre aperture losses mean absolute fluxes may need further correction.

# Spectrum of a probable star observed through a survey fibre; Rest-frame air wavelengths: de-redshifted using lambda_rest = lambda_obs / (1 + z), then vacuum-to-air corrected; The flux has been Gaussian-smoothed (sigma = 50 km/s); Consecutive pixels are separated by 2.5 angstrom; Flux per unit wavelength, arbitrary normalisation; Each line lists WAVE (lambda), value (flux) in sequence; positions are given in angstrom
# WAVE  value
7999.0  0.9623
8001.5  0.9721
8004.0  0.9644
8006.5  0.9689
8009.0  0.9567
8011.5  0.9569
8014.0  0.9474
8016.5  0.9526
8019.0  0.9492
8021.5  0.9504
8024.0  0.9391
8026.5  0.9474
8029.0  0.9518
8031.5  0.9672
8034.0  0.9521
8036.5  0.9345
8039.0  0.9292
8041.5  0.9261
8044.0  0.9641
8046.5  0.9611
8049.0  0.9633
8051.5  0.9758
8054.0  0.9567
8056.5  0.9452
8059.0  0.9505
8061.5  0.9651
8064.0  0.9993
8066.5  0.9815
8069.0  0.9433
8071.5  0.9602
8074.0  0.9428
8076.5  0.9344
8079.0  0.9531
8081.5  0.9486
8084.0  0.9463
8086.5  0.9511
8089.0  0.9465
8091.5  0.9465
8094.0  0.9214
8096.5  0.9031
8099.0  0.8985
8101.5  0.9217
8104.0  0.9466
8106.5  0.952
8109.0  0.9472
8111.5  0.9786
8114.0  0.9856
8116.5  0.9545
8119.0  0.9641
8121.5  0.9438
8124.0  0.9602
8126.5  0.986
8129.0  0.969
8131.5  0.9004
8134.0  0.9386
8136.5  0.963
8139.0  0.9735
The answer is 1.0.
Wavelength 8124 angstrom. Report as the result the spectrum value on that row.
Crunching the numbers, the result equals 0.9602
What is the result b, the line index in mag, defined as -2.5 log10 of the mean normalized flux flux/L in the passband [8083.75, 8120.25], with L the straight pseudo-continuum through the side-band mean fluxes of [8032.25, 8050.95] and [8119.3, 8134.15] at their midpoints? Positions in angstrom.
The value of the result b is 0.007 mag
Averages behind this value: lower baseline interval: 0.949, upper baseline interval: 0.951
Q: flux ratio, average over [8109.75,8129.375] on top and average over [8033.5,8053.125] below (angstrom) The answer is 1.02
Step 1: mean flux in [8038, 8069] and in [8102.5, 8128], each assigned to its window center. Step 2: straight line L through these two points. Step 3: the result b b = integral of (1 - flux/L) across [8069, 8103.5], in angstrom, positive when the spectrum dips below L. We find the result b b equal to 0.85 angstrom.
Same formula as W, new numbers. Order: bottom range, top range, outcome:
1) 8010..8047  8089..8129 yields 1.02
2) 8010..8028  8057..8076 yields 1.02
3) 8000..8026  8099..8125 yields 1.02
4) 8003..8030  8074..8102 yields 1.00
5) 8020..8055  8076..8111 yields 1.00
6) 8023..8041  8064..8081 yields 1.02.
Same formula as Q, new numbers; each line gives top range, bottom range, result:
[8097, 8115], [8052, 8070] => 0.98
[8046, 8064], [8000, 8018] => 1.00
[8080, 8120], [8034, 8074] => 0.99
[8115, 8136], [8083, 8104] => 1.02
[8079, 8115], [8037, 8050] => 0.99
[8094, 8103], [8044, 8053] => 0.94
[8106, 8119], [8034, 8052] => 1.02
